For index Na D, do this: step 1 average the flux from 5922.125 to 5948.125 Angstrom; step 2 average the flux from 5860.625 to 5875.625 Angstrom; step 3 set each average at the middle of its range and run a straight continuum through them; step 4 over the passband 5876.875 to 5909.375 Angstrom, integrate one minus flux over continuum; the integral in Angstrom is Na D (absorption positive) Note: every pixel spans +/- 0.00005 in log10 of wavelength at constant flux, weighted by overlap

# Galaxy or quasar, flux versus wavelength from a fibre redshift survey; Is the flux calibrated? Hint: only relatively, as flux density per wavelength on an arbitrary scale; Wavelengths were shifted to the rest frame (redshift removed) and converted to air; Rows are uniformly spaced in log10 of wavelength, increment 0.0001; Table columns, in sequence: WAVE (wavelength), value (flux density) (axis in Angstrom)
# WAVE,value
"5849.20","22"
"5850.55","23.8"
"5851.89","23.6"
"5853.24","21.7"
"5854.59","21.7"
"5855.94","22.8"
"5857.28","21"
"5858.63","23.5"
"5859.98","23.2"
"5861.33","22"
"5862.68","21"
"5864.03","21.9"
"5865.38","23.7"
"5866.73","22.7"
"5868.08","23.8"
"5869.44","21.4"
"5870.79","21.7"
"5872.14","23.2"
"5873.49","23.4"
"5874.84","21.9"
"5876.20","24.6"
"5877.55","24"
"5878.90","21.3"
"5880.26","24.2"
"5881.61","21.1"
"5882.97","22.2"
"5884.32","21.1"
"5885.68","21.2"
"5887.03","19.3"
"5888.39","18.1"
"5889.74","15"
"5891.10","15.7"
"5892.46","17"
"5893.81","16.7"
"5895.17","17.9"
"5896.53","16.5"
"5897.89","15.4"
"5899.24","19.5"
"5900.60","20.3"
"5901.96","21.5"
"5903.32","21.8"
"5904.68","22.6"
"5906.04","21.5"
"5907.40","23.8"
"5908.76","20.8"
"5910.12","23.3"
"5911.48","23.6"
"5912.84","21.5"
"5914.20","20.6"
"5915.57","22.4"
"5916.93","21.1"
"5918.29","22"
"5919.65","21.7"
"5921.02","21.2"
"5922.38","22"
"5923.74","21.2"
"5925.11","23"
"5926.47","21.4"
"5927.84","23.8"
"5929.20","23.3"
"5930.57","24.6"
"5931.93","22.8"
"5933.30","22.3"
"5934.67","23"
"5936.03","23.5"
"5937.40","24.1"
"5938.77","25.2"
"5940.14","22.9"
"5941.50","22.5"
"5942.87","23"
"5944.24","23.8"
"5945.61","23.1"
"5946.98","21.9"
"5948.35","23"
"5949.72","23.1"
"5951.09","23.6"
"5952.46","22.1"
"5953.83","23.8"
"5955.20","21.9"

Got 3.9 Angstrom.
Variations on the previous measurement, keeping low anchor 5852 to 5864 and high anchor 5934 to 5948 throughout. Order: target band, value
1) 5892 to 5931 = 3.06 Angstrom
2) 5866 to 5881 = -0.36 Angstrom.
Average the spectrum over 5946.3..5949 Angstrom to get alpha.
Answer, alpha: 22.4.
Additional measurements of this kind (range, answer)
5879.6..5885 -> 22.1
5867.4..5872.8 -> 22.5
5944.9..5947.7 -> 22.5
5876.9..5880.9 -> 23.1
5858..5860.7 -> 23.3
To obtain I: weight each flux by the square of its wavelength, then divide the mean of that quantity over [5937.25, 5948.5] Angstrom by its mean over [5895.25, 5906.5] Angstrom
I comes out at 1.19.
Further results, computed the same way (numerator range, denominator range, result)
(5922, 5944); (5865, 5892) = 1.10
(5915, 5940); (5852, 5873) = 1.04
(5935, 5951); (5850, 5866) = 1.07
